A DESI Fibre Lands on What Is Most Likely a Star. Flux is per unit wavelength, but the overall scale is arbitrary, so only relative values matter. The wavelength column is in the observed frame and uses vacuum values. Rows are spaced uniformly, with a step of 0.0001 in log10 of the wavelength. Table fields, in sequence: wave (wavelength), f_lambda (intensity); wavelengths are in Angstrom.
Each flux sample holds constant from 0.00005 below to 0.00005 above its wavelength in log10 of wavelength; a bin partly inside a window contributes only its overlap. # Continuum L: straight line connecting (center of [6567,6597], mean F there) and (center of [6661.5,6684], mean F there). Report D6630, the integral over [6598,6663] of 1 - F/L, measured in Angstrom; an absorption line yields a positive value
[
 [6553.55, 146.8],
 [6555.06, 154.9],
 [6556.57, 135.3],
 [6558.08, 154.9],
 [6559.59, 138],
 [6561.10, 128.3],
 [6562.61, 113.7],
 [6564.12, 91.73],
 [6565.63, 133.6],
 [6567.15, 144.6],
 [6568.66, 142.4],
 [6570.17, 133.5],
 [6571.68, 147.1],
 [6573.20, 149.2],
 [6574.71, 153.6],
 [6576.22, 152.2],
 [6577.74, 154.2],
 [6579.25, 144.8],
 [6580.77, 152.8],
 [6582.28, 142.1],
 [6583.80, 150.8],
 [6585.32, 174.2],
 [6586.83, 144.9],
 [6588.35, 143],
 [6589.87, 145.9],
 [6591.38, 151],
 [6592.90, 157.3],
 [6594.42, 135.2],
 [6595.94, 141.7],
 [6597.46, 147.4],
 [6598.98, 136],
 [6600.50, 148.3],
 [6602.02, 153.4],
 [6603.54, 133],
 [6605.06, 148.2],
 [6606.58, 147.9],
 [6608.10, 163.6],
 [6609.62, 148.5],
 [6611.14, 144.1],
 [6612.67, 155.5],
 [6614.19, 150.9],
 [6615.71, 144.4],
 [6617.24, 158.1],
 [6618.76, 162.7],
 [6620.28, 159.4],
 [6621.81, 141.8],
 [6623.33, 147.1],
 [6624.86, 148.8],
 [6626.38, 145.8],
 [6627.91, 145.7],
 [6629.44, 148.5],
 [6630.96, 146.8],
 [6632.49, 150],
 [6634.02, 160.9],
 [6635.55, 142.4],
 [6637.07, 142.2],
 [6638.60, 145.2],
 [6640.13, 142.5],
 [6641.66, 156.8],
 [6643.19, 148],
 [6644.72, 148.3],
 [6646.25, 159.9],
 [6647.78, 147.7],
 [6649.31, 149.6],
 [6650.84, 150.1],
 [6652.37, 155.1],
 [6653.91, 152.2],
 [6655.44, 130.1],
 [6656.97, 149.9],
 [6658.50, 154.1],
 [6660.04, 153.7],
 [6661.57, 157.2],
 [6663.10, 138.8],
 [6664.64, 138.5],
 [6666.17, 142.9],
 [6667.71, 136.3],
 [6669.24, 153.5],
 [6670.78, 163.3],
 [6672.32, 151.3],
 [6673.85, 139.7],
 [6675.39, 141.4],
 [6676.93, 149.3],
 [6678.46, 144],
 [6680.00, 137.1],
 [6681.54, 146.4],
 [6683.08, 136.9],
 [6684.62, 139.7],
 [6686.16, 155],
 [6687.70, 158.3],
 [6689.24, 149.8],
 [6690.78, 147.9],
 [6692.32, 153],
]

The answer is -1.3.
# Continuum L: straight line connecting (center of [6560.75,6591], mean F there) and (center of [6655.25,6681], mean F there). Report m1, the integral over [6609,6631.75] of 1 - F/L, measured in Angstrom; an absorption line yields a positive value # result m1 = -0.9 Angstrom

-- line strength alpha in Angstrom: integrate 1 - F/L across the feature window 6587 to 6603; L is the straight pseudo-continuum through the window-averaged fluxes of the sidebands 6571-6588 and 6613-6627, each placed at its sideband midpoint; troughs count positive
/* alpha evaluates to 0.6 Angstrom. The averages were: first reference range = 151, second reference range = 151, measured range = 146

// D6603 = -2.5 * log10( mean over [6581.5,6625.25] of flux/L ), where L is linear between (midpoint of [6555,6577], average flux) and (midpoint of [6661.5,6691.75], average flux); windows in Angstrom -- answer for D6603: -0.06 mag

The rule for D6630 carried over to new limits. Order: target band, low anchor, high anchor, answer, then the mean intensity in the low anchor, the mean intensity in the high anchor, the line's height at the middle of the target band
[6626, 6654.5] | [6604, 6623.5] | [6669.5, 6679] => 0.2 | 152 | 149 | 150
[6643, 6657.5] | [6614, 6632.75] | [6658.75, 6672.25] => 0.0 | 150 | 148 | 149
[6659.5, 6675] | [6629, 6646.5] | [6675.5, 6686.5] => -0.2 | 149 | 143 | 145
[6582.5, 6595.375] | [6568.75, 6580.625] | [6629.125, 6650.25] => -0.1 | 148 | 149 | 148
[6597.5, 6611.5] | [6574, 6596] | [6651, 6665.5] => 0.2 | 150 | 148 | 149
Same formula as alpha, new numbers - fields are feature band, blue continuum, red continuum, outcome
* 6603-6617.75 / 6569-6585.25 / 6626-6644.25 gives -0.11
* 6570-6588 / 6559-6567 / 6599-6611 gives -2.47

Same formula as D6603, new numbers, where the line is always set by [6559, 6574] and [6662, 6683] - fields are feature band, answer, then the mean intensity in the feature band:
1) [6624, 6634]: -0.07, 148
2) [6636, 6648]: -0.06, 149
